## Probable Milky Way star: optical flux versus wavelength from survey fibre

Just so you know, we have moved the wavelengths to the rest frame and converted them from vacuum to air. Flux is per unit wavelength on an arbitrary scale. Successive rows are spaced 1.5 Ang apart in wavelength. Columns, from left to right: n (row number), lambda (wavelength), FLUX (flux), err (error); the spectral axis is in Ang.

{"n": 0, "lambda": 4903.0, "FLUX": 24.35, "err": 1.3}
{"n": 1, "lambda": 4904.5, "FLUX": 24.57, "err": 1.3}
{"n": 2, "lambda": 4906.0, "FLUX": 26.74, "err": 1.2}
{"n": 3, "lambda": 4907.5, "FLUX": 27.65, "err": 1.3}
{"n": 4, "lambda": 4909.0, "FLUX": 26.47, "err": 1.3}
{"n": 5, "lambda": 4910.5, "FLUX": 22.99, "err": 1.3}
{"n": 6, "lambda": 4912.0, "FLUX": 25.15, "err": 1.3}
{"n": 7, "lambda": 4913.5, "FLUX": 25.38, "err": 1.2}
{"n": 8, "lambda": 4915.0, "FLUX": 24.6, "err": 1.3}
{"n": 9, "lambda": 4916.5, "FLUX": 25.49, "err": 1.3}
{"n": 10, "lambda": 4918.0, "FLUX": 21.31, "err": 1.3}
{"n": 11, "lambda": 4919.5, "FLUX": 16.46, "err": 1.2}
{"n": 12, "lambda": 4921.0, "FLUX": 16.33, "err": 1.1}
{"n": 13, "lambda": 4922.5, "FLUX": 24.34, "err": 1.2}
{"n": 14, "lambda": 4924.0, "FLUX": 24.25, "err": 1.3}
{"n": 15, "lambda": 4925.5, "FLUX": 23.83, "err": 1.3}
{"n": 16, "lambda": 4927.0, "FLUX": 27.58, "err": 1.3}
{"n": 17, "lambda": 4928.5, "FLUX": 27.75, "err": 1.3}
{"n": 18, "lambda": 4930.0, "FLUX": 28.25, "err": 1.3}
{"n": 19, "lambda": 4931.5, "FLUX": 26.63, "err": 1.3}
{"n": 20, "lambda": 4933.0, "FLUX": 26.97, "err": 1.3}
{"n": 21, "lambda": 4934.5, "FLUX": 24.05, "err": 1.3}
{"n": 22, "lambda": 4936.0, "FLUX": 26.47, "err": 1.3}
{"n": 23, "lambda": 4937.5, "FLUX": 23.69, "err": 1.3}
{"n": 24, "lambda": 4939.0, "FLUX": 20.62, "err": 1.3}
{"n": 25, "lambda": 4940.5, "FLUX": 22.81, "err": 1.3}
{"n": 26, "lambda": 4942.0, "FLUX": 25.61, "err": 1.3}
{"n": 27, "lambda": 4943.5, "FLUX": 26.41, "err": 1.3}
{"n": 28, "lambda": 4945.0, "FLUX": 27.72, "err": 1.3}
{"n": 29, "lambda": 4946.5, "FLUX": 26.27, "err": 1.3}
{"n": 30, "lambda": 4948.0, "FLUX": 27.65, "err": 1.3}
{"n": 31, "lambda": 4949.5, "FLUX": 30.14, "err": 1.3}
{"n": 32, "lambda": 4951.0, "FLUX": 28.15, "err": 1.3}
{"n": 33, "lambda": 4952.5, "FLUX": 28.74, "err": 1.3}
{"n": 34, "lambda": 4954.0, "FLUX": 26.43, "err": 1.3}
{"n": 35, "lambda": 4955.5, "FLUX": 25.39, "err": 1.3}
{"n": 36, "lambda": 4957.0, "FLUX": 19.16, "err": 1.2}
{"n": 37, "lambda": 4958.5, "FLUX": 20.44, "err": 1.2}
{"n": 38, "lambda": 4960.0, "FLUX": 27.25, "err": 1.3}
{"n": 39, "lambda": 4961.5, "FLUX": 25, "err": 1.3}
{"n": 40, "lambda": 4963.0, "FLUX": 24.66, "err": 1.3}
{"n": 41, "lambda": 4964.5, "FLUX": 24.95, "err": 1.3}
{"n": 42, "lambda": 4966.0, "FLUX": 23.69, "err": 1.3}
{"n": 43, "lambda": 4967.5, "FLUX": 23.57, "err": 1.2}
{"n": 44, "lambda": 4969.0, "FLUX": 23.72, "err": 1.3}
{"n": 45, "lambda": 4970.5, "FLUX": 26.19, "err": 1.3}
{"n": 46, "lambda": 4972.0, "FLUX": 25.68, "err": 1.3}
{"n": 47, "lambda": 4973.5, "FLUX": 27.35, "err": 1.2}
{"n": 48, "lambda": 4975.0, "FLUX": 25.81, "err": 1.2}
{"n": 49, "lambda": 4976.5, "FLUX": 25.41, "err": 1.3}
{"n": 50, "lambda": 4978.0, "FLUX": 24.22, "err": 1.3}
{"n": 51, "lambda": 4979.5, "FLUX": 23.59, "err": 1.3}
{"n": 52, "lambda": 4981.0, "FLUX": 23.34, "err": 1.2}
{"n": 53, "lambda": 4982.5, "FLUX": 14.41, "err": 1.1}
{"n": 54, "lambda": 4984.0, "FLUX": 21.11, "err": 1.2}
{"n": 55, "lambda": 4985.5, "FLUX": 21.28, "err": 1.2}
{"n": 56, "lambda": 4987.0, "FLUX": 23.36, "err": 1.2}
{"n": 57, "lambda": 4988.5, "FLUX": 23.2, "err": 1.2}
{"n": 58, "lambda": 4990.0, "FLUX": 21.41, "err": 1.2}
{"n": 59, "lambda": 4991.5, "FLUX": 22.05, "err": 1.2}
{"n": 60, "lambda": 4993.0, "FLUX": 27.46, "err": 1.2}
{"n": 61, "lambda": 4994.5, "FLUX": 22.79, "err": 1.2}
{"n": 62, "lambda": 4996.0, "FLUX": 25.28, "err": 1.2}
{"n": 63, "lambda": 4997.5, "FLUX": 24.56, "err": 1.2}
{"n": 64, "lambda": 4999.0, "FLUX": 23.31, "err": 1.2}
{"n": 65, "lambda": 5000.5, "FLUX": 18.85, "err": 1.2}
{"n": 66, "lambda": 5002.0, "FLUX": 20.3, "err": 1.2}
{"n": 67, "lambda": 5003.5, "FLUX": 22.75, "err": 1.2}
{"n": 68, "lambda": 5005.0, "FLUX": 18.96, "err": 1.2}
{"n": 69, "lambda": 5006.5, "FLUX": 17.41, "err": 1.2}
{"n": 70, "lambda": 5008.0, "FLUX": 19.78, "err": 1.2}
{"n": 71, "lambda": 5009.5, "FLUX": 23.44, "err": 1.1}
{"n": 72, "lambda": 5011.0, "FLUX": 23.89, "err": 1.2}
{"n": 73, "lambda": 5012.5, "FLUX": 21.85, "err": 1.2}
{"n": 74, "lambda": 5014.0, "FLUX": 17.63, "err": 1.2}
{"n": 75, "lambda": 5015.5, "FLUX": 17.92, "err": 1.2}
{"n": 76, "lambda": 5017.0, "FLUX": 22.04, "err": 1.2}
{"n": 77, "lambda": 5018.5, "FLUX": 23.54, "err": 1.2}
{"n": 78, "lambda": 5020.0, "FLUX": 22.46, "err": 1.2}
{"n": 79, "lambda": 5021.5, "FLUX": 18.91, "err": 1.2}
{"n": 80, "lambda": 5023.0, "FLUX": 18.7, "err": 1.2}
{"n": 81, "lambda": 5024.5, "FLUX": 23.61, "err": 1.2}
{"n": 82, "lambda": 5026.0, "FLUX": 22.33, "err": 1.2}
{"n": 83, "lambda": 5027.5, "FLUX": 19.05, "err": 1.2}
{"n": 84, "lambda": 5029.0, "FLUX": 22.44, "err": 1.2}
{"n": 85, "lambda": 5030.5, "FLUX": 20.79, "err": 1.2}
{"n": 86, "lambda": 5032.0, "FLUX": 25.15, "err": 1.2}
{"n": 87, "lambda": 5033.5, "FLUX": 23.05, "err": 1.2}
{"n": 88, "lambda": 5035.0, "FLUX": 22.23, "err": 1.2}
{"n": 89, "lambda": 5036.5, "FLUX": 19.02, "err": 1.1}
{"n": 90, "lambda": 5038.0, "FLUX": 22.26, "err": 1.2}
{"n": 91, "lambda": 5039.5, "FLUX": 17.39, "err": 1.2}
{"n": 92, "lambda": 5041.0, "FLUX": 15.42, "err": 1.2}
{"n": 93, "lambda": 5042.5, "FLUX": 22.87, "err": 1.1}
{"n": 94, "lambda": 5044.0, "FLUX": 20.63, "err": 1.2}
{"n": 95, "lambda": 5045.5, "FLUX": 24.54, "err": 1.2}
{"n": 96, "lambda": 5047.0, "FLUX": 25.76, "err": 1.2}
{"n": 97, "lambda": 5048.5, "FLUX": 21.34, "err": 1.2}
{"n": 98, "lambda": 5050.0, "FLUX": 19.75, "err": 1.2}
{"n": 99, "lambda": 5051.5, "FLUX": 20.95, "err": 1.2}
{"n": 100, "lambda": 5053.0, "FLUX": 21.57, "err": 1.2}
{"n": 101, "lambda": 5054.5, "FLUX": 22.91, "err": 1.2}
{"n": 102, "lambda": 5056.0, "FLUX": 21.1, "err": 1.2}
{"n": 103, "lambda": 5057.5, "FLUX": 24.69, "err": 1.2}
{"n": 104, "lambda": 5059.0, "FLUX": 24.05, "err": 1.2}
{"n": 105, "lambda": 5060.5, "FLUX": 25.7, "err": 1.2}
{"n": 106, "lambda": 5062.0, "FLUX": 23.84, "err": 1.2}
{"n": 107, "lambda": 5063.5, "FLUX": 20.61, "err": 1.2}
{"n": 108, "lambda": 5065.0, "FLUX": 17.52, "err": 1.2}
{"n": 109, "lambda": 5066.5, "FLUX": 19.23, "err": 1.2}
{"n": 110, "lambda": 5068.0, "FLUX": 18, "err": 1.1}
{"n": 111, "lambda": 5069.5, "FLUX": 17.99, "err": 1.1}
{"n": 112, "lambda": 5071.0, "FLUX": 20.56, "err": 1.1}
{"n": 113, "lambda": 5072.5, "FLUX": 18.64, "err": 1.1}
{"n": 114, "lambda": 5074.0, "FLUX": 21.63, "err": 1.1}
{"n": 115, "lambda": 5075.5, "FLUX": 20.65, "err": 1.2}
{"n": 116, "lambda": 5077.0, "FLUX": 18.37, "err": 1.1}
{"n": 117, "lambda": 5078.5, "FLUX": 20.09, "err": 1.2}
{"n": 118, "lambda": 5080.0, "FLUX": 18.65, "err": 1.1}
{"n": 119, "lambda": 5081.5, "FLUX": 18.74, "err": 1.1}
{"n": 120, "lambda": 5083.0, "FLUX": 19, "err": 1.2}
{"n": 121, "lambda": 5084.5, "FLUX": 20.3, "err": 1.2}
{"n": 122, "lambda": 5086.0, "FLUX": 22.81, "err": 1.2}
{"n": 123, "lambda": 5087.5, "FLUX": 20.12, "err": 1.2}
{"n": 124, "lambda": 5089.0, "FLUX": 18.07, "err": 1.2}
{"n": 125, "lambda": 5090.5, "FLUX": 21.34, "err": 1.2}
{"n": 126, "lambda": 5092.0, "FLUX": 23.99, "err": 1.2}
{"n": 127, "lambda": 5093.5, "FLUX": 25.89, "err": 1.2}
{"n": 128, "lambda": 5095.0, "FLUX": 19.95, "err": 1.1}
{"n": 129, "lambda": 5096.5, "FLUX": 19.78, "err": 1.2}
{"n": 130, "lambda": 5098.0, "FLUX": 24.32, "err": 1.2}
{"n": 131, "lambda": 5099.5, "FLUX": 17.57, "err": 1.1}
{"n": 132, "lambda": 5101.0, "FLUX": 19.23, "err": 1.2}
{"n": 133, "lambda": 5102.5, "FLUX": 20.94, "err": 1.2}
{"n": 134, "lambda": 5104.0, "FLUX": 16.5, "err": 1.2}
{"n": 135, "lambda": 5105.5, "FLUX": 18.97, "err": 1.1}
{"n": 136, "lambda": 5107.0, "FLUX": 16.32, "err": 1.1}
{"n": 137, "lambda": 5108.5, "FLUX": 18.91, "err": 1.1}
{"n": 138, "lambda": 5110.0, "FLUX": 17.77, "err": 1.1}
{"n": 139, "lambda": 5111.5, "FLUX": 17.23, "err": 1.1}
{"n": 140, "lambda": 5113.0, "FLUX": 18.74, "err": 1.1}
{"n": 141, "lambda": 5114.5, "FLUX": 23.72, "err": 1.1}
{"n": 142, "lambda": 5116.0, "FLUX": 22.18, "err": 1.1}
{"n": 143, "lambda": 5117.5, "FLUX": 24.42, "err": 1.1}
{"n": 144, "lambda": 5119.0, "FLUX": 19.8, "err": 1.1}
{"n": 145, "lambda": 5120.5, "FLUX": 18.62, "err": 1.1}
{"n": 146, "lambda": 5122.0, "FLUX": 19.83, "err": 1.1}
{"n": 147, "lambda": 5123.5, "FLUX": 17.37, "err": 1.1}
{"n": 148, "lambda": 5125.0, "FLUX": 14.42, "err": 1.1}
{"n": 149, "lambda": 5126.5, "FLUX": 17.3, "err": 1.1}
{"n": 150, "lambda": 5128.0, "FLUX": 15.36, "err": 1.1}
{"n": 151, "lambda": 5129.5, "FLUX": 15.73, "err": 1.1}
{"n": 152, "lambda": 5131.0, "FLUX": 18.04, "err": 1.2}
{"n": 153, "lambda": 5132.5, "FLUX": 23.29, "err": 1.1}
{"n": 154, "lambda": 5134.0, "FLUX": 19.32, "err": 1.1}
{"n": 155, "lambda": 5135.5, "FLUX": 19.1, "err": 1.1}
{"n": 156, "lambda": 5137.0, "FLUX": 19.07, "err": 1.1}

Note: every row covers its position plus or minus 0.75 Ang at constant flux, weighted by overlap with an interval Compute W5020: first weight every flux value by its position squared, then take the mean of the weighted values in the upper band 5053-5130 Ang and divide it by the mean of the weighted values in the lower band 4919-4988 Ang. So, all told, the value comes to 0.9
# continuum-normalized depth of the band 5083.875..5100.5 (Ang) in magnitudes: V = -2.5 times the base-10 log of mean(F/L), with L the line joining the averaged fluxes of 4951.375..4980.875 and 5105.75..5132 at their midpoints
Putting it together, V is -0.08 mag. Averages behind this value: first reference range 24.8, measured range 21.3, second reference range 18.6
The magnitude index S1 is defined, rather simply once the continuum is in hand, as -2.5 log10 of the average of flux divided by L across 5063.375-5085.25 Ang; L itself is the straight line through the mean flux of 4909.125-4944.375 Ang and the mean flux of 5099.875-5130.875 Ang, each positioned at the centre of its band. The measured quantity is 0.03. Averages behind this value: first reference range 24.3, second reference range 18.6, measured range 19.3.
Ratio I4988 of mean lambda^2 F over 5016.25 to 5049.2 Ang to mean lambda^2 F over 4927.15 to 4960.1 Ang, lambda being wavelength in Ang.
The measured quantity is 0.87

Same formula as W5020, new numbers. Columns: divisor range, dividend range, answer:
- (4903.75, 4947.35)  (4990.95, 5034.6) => 0.91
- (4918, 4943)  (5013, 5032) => 0.91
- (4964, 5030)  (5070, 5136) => 0.92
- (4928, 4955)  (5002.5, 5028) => 0.82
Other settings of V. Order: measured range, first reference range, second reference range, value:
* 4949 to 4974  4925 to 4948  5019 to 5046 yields -0.03 mag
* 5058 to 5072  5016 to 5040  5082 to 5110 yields -0.01 mag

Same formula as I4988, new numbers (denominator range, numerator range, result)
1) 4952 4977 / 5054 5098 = 0.88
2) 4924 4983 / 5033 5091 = 0.86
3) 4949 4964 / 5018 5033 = 0.88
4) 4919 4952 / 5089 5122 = 0.86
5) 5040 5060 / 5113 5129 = 0.90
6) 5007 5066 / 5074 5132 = 0.93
